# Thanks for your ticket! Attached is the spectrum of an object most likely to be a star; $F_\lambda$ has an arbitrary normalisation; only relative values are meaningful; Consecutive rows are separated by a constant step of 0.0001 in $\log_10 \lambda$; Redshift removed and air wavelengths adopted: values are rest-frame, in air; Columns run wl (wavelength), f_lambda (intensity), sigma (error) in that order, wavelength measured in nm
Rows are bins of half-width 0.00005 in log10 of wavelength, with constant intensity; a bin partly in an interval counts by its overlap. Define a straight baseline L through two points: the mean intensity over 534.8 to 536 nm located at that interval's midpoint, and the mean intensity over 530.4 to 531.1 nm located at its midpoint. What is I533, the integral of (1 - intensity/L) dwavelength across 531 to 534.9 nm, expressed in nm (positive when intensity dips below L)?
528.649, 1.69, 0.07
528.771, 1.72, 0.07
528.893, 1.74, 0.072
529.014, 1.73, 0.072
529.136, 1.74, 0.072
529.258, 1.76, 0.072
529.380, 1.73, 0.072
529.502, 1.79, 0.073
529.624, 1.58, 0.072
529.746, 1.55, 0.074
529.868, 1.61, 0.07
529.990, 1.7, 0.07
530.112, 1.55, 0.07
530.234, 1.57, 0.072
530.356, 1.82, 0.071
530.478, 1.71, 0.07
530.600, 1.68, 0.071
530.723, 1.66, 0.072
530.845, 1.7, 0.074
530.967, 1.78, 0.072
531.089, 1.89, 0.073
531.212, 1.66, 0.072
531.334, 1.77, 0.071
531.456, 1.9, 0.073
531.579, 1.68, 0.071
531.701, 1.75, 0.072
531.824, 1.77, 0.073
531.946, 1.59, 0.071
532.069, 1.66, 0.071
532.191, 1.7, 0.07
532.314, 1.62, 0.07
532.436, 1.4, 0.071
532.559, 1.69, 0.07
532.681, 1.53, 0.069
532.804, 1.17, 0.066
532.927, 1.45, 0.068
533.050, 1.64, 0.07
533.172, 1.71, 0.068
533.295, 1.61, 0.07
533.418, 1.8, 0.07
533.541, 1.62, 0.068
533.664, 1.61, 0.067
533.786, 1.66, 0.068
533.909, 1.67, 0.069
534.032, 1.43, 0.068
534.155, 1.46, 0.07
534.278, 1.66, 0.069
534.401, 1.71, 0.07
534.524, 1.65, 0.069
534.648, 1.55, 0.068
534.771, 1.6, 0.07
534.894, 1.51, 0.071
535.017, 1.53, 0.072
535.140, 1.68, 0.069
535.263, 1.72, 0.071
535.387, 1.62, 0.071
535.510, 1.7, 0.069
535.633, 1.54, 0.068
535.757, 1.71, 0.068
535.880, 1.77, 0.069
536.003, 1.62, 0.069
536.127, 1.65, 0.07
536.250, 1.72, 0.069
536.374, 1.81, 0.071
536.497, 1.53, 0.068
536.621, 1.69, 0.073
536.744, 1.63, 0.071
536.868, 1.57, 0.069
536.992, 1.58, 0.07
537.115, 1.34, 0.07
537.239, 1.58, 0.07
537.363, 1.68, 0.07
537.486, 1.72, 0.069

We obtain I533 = 0.13 nm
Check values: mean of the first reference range 1.73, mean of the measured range 1.63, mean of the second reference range 1.64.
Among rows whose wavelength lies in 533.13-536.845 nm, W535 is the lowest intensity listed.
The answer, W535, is 1.43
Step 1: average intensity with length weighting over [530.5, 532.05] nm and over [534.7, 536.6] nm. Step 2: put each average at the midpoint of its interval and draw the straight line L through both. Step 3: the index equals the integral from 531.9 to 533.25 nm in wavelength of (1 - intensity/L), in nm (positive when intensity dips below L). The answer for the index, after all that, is 0.12 nm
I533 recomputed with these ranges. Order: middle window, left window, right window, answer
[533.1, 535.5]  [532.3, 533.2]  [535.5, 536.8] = -0.057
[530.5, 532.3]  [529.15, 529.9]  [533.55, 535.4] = -0.083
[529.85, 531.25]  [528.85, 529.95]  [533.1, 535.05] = -0.021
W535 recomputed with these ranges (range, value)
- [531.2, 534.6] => 1.17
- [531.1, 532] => 1.59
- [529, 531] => 1.55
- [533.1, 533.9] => 1.61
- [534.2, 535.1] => 1.51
